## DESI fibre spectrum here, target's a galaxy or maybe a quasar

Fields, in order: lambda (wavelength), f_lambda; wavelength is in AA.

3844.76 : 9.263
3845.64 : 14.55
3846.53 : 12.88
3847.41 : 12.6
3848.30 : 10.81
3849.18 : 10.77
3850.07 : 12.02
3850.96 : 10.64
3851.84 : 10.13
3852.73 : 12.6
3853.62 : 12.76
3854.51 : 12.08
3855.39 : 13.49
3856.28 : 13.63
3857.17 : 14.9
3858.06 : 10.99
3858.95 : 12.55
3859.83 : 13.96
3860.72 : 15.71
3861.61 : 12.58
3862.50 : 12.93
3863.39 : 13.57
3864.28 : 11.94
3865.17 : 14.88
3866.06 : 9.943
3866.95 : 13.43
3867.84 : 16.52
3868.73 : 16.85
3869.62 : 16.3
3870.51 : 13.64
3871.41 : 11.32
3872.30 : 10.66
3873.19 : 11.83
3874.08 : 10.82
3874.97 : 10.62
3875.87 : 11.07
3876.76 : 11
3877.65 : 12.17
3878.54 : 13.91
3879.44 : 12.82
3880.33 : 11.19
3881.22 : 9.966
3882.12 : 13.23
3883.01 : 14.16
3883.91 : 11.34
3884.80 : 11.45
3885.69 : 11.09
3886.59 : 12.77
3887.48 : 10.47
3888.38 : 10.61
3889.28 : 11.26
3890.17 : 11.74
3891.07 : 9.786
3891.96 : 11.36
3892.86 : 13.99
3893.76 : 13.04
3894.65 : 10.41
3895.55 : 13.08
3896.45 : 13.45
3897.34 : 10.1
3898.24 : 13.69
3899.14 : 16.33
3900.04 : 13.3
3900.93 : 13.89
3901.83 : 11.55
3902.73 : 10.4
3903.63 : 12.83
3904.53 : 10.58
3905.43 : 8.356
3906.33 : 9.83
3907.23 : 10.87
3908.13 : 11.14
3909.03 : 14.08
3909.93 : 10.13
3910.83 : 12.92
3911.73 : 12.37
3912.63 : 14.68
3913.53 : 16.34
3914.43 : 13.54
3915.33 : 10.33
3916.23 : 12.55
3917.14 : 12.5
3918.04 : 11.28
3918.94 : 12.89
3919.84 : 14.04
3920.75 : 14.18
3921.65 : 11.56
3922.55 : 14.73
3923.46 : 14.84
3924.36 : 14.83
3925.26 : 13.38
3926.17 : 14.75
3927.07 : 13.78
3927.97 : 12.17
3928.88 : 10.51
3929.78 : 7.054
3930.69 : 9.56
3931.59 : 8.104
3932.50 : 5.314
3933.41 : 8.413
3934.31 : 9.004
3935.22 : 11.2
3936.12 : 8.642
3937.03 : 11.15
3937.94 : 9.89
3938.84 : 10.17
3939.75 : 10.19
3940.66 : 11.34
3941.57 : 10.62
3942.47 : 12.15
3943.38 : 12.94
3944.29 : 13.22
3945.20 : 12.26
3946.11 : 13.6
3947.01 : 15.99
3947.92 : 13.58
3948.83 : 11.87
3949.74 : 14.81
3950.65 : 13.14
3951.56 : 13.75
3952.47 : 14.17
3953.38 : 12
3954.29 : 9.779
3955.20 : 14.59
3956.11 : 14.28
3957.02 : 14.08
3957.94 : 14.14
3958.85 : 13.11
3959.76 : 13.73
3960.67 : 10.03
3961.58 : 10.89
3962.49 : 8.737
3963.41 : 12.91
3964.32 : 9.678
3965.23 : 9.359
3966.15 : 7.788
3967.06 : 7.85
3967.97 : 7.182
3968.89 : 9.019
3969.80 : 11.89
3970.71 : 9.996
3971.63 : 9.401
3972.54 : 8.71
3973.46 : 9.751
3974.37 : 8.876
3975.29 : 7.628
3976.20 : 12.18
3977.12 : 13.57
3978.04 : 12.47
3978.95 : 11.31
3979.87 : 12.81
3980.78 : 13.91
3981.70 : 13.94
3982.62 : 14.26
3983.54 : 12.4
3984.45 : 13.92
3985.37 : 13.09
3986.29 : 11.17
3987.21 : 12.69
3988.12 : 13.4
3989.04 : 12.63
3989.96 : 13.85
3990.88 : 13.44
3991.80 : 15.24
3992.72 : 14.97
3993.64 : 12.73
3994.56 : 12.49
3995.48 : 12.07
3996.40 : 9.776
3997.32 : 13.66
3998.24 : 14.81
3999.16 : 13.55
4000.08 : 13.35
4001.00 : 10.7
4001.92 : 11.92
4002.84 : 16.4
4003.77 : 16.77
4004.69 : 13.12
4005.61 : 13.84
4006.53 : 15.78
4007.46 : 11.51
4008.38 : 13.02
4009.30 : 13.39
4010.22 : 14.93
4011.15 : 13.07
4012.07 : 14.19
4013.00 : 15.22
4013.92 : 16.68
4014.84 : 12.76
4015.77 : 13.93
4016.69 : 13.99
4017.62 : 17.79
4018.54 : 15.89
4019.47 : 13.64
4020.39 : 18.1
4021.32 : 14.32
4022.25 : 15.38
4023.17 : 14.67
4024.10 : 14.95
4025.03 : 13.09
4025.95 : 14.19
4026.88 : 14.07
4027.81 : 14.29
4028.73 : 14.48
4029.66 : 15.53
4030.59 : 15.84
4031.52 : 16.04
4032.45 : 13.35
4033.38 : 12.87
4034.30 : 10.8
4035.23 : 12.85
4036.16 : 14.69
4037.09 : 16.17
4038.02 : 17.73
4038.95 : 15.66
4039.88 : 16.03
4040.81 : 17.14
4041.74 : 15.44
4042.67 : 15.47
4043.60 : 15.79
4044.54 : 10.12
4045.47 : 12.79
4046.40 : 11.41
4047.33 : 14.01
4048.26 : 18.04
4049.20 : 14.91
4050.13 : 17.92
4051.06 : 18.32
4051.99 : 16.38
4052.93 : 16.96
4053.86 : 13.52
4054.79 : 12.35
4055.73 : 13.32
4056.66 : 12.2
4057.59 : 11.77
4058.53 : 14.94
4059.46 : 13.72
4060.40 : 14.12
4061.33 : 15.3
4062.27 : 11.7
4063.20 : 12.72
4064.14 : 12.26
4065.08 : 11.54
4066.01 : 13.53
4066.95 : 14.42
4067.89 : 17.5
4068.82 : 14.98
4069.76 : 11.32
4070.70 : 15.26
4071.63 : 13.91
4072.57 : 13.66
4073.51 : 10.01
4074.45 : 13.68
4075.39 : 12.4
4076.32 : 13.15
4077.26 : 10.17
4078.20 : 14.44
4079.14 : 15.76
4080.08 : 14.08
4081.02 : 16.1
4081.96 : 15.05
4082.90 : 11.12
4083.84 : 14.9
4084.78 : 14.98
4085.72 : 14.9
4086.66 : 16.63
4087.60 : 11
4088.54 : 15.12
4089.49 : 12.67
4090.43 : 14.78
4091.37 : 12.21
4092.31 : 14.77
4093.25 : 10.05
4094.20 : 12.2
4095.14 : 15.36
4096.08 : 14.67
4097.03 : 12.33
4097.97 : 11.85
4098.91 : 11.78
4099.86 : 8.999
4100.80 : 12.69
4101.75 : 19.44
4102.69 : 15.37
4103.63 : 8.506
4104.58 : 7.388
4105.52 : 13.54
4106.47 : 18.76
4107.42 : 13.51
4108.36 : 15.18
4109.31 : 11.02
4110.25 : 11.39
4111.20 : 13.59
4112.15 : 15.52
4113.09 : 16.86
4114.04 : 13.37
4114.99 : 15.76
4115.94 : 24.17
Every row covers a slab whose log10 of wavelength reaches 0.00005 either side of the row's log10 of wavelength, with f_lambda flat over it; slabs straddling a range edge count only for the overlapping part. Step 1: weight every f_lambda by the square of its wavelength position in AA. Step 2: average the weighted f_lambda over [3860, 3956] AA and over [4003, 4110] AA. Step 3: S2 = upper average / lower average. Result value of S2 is 1.24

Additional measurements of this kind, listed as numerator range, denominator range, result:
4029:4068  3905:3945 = 1.32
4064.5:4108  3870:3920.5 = 1.23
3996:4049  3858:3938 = 1.26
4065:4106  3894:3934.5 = 1.21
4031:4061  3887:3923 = 1.28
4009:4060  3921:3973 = 1.34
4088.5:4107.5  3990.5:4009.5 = 1.02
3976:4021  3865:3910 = 1.19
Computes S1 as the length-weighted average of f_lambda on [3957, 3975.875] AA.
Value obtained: 10.1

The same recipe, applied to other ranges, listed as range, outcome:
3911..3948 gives 11.9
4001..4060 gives 14.6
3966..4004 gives 12.1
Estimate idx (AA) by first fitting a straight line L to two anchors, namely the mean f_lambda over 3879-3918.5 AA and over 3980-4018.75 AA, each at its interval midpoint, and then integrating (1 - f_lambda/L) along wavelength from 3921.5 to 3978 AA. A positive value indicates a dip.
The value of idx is 6.67 AA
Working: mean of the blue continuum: 12.1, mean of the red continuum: 13.7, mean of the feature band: 11.4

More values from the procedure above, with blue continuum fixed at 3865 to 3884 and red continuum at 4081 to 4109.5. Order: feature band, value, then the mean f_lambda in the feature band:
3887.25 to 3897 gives 0.7 AA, 11.8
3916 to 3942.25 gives 3.0 AA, 11.3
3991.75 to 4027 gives -2.6 AA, 14.1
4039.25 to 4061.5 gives -2.4 AA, 14.7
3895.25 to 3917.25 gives 0.7 AA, 12.3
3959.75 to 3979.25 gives 4.4 AA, 10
